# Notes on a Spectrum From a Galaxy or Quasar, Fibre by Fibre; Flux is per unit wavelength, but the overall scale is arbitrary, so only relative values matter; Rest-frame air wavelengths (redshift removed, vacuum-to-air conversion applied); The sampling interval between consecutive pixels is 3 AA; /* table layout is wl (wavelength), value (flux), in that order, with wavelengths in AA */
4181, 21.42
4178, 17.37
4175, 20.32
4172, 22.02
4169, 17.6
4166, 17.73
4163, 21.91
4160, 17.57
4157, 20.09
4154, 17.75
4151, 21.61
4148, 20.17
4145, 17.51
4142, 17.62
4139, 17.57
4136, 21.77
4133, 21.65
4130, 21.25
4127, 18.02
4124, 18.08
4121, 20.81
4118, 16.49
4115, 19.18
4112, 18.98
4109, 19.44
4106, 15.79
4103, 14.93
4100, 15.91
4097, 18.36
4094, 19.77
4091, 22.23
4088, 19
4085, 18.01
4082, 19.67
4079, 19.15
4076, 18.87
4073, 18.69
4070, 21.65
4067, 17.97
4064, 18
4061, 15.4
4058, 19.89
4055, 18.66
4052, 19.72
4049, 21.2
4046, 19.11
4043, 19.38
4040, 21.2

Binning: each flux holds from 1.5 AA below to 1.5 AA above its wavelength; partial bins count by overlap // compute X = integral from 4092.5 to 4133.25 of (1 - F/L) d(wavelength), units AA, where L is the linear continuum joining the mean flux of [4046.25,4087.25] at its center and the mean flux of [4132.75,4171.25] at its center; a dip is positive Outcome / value 1.6 AA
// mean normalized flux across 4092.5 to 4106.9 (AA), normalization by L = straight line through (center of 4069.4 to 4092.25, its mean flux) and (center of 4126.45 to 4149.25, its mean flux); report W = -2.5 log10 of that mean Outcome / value 0.151 mag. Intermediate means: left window 19.6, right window 19.5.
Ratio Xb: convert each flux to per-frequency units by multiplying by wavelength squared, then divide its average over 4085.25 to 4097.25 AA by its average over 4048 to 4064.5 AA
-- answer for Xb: 1.07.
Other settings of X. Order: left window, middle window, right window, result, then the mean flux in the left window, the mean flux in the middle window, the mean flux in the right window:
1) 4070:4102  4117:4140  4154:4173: -0.5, 19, 19.6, 19.3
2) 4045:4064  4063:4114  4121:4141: 1.7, 18.9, 18.6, 19.8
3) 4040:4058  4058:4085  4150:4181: 1.4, 19.8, 18.7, 19.5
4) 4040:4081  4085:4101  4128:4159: 0.2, 19.1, 19.1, 19.6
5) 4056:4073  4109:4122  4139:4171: 0.0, 18.6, 18.9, 18.9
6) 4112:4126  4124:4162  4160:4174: -0.5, 18.7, 19.4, 19.6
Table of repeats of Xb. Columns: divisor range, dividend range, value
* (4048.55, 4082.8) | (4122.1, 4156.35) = 1.06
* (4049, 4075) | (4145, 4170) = 1.07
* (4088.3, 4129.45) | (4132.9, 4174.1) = 1.08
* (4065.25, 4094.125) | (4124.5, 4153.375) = 1.03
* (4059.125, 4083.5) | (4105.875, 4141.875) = 1.05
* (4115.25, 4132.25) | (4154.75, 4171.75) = 1.02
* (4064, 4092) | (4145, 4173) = 1.05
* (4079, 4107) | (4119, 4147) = 1.08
